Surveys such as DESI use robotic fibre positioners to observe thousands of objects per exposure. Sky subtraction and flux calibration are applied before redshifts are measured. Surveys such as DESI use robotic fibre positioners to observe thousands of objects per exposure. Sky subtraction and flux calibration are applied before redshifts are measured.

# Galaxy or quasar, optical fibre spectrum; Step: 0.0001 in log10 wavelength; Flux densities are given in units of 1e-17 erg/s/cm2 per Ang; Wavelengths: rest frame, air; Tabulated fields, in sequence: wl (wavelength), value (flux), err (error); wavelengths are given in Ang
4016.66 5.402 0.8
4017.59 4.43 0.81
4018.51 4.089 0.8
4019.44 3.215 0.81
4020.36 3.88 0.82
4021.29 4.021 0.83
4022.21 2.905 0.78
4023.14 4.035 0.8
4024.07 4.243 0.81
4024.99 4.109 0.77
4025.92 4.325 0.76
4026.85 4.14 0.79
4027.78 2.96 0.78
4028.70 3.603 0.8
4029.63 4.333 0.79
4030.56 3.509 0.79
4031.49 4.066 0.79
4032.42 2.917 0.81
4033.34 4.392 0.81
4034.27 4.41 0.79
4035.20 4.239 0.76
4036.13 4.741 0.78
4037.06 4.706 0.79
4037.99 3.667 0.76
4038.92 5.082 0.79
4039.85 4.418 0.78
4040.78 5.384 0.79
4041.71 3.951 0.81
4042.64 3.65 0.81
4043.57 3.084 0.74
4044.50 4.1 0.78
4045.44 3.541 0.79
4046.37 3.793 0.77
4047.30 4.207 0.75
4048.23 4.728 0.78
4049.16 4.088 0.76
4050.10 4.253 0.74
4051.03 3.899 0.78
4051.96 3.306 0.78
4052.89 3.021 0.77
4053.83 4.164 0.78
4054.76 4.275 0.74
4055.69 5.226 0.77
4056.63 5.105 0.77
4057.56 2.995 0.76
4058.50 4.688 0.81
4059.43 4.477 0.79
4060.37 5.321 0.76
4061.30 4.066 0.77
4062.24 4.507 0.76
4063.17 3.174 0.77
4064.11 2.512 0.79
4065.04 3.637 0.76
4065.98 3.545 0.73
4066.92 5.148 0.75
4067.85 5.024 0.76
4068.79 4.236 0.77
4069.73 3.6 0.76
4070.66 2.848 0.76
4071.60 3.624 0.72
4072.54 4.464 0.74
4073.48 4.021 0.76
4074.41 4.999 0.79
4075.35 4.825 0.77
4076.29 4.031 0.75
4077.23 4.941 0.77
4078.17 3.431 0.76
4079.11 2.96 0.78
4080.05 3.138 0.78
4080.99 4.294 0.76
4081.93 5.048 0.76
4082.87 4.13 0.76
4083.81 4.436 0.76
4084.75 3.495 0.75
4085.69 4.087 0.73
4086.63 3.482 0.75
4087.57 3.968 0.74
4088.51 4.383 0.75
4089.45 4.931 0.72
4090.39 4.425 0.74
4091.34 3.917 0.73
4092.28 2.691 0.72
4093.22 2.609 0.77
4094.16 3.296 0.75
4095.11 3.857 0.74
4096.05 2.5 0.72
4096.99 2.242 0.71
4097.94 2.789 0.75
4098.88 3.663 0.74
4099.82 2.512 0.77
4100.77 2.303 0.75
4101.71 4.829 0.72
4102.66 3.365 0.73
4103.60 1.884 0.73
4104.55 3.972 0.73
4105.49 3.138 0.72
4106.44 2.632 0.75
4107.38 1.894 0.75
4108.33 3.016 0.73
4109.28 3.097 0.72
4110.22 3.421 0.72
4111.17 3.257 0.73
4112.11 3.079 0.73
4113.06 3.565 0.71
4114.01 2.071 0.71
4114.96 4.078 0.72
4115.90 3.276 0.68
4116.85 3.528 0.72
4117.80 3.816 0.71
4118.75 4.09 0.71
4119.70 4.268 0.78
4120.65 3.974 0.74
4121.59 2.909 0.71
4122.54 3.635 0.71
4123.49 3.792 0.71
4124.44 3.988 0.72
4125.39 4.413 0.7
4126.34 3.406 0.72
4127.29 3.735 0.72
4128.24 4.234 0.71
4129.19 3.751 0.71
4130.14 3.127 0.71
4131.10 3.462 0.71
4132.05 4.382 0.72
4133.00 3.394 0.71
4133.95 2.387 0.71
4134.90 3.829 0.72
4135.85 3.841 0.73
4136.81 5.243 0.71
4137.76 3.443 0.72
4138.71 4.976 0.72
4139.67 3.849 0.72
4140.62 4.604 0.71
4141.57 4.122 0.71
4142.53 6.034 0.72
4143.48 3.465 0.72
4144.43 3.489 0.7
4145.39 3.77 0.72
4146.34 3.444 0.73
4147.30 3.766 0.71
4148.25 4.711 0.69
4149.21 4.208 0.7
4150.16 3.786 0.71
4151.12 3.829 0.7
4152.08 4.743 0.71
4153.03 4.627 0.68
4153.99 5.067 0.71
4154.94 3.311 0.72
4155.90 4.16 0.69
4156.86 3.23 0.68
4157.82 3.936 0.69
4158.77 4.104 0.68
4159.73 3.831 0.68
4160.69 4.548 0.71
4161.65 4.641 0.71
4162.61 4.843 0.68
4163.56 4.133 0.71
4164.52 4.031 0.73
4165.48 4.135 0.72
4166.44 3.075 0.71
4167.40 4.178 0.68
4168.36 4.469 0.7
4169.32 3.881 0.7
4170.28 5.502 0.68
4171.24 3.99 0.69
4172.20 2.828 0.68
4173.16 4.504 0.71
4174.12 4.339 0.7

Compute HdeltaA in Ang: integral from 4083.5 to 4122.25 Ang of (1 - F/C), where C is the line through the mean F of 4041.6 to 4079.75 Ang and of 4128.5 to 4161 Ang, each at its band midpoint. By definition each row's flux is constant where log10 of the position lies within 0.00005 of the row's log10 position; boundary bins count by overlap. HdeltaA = 6.18 Ang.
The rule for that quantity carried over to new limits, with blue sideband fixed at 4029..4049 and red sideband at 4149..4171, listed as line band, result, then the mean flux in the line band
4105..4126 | 3.8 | 3.41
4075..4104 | 3.7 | 3.63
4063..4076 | 0.5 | 3.99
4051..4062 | -0.2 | 4.23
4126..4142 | 1.1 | 3.87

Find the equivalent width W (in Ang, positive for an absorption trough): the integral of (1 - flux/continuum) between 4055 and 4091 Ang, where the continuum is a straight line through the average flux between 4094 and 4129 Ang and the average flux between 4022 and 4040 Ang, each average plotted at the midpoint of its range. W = -4.5 Ang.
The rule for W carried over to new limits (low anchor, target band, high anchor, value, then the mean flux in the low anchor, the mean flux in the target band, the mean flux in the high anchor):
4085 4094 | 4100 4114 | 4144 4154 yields 3.0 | 3.81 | 3.06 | 4.09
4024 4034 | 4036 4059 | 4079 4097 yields -1.9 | 3.87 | 4.15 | 3.75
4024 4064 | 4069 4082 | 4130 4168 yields 0.3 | 4.1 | 3.99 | 4.05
